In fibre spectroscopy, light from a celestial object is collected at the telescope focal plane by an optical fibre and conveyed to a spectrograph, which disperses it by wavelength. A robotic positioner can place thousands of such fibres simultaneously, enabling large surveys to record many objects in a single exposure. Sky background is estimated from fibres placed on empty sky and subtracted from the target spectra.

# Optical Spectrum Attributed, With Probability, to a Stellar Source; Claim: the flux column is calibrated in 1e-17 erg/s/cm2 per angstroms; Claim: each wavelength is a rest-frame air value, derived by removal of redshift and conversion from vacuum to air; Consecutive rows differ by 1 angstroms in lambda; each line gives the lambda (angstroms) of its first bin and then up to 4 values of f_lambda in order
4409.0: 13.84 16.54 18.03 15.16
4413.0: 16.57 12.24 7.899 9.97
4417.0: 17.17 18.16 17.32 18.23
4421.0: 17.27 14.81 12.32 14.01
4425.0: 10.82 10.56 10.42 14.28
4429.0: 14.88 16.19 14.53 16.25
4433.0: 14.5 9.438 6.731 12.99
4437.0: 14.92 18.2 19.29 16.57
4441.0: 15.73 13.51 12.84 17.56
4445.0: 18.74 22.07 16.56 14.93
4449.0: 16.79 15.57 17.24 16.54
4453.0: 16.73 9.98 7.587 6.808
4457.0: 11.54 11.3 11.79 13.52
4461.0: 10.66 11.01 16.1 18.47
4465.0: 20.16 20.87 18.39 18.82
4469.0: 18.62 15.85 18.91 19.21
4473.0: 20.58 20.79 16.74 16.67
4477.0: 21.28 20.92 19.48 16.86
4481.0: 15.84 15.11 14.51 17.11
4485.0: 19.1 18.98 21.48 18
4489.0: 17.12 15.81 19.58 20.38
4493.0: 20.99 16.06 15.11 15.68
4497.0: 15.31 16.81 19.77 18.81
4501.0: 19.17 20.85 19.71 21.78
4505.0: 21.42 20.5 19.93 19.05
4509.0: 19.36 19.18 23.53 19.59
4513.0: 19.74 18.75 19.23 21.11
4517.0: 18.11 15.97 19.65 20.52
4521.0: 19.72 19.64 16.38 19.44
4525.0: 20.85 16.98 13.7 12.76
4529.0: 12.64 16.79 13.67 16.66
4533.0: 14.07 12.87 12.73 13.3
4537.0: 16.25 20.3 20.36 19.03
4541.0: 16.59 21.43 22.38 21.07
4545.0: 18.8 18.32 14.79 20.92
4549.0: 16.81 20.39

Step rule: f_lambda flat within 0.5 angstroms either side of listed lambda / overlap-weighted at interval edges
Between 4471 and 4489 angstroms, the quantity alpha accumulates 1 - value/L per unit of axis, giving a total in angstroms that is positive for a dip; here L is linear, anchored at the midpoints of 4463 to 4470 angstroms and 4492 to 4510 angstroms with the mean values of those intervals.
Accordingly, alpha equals 0.4 angstroms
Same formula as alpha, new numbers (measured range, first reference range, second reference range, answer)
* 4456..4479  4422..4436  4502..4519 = -0.80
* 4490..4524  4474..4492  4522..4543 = -3.46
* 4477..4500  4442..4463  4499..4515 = 0.18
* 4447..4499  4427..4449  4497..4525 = 2.15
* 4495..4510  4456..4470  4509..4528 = -1.02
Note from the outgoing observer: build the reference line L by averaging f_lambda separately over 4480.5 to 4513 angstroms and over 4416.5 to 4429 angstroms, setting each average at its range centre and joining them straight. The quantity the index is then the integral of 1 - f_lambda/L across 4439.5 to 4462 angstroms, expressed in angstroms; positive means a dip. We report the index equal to 2.60 angstroms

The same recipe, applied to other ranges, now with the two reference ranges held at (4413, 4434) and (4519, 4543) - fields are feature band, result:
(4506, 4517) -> -2.3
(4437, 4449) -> -1.8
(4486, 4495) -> -1.5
